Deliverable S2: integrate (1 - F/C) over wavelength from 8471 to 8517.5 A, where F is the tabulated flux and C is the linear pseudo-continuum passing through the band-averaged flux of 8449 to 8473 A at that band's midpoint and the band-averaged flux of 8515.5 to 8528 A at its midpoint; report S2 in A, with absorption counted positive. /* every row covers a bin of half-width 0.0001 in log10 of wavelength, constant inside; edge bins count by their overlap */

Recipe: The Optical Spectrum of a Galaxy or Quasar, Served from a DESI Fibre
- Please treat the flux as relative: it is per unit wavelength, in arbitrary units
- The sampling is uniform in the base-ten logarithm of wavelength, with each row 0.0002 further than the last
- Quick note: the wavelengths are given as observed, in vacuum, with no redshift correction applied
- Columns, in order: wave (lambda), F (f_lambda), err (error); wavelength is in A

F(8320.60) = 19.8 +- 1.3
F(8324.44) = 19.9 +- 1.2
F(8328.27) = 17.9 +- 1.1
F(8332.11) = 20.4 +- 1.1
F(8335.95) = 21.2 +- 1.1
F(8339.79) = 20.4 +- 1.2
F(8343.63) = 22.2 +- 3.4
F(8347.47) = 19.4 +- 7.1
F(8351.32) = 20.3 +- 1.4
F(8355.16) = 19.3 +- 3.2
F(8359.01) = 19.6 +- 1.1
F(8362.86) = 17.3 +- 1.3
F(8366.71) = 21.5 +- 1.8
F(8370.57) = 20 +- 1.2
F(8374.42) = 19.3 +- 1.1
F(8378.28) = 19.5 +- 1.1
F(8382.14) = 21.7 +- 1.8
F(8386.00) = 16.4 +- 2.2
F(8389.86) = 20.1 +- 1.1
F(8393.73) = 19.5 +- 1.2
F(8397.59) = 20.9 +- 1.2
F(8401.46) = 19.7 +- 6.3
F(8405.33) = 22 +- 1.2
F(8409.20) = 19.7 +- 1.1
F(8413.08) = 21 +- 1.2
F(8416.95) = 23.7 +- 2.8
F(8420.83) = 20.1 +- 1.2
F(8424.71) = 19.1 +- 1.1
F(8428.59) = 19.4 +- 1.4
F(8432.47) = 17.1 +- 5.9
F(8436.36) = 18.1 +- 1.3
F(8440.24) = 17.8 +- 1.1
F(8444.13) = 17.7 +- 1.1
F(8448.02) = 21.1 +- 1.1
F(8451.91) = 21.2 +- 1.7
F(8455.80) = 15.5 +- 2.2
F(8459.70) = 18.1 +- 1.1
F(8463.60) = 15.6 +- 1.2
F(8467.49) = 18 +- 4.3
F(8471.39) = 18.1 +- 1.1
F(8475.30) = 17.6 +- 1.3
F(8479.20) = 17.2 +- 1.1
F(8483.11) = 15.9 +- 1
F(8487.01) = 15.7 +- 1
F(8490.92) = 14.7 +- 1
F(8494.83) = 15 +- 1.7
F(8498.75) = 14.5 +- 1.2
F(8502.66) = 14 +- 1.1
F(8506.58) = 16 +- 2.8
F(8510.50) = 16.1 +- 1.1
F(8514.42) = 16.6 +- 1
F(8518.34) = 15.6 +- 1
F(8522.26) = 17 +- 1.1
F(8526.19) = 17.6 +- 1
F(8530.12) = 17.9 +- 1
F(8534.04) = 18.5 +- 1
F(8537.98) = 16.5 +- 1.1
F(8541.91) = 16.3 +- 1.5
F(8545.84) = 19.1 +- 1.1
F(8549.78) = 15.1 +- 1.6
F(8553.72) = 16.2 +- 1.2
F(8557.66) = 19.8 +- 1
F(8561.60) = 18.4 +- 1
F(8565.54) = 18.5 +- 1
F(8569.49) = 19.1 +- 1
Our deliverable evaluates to 3.7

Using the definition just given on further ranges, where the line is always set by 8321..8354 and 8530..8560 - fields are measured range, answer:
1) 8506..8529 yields 1.6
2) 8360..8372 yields 0.1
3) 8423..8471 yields 1.3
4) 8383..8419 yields -2.0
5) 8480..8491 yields 1.5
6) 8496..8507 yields 2.0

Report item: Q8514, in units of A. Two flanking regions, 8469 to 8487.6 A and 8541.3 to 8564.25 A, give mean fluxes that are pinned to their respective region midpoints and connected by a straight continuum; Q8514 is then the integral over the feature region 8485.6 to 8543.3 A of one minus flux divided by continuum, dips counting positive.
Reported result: 3.9 A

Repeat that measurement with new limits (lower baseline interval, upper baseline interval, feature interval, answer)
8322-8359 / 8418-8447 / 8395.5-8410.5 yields -1.1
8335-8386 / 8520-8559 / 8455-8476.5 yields 1.4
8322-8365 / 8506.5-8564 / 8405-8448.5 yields -2.2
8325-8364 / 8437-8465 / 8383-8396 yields 0.1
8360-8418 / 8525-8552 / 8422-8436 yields 0.6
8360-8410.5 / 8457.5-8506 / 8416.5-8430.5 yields -1.4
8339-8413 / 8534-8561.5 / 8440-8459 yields 0.1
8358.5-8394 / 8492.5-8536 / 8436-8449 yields -0.5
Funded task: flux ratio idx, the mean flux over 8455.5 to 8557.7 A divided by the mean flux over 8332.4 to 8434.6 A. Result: 0.83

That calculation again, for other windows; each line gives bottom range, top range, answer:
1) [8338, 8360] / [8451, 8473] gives 0.87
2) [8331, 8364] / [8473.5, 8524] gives 0.79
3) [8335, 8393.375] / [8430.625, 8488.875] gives 0.89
